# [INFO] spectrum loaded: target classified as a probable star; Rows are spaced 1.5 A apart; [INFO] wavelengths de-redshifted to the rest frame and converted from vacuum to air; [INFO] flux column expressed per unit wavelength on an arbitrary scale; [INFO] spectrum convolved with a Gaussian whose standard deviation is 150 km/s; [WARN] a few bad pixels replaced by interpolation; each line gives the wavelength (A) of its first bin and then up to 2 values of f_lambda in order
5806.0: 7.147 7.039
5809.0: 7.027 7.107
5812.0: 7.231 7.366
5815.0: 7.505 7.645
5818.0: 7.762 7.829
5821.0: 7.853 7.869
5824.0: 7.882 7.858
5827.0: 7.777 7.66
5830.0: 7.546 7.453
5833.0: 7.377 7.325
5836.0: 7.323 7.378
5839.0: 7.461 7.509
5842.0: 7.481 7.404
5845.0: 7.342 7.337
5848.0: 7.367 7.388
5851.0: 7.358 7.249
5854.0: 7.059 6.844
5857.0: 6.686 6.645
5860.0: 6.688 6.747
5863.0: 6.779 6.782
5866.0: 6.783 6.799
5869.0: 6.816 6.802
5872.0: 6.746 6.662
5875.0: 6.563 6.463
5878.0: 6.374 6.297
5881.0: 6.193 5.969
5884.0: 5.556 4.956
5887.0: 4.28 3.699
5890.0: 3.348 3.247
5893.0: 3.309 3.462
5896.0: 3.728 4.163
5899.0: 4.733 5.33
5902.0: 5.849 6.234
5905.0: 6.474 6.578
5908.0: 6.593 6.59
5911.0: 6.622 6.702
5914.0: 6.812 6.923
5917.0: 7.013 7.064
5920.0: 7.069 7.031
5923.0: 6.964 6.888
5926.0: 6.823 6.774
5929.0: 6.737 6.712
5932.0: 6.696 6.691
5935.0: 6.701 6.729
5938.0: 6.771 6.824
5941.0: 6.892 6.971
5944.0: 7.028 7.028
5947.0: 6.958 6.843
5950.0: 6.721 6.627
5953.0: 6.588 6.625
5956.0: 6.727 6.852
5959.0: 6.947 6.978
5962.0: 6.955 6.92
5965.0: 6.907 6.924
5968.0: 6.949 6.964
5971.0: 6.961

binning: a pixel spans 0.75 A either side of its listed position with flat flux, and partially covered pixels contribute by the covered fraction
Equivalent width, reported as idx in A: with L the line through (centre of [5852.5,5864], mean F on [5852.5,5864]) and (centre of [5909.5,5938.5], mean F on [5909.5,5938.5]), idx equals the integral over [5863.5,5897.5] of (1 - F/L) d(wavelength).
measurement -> 6.69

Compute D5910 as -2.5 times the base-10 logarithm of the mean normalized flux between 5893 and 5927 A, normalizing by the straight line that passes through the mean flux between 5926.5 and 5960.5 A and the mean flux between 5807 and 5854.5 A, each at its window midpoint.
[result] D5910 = 0.146 mag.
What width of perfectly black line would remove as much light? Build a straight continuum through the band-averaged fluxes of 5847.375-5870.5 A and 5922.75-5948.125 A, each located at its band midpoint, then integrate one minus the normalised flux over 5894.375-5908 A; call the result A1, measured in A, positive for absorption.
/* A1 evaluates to 3.06 A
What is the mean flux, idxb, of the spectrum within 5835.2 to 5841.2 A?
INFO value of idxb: 7.42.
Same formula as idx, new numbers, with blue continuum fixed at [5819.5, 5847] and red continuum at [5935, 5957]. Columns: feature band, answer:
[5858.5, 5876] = 1.42 A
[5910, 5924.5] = 0.19 A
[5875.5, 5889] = 3.08 A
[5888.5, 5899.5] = 5.32 A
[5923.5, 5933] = 0.21 A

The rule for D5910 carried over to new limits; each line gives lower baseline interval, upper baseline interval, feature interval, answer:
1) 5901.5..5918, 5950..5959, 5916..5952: -0.03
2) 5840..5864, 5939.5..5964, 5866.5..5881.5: 0.08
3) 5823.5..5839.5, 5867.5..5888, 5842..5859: -0.03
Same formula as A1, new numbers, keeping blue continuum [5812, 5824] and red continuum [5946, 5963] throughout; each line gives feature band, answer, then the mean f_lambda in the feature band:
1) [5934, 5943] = 0.1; 6.81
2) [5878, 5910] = 9.3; 5.09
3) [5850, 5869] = 1.4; 6.87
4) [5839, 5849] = 0.1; 7.41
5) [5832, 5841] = 0.2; 7.39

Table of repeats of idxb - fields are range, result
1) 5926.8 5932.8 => 6.73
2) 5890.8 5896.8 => 3.44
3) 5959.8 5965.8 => 6.94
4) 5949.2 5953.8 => 6.65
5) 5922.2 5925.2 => 6.93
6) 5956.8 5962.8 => 6.93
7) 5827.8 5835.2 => 7.47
